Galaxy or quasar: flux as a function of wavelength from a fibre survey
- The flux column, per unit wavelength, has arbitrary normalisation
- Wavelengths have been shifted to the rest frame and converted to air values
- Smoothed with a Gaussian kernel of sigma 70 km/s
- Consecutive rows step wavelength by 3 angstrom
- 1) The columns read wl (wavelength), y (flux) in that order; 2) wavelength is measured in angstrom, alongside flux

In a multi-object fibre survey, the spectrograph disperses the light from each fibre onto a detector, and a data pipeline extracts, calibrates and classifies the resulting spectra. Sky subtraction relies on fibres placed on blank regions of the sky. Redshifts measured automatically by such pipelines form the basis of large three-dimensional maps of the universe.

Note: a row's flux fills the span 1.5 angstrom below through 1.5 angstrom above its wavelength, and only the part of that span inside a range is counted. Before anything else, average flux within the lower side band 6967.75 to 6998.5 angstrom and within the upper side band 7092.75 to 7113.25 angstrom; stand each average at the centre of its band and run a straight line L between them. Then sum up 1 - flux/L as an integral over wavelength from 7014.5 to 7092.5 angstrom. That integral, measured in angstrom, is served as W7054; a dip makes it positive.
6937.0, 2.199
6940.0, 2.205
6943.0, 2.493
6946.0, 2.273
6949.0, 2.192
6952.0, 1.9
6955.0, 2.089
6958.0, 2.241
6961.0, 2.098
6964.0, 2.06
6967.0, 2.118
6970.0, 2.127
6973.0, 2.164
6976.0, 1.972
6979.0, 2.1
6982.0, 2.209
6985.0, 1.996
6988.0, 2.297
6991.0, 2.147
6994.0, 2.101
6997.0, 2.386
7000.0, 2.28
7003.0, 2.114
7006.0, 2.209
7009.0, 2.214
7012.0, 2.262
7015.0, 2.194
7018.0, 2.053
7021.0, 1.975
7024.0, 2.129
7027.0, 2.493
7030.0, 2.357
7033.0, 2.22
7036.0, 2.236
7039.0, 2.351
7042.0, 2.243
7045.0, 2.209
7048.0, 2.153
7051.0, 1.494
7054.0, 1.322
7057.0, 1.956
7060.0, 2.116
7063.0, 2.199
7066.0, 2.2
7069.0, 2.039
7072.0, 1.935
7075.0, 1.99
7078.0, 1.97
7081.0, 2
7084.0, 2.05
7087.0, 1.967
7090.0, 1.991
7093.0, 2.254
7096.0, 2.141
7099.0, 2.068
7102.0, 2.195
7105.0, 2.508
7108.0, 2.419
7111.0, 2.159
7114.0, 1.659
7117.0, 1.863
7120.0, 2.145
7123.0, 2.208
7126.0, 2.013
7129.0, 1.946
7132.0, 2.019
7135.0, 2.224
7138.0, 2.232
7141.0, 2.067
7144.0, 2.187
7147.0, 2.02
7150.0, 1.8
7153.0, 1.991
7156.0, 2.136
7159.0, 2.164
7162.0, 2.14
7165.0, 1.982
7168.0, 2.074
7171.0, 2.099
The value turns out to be 4.4 angstrom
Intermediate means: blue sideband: 2.15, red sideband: 2.23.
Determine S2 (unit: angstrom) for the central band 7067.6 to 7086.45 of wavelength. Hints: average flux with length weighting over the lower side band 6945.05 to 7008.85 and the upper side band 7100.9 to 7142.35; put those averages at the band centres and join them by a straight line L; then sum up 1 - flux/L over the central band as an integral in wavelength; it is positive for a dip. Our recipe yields 1.16 angstrom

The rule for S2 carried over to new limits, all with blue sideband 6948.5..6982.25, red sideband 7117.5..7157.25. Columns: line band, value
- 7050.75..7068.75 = 1.42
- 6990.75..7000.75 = -0.67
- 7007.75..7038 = -1.82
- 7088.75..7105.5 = -0.81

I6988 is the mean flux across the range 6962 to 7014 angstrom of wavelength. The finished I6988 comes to 2.16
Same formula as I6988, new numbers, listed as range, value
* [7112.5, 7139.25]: 2.03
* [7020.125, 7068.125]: 2.1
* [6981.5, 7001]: 2.2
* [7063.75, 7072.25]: 2.09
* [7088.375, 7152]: 2.1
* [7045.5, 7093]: 1.97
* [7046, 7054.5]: 1.73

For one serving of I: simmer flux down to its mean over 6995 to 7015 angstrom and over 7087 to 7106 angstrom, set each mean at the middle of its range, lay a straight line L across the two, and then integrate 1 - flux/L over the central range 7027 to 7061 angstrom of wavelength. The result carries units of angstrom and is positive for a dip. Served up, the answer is 2.0 angstrom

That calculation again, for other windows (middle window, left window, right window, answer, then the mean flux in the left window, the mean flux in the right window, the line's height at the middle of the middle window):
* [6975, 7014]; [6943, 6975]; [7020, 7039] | 0.3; 2.14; 2.25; 2.2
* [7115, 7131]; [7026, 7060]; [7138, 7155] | 0.2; 2.09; 2.04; 2.05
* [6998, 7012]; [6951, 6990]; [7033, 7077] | -0.9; 2.11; 2.04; 2.08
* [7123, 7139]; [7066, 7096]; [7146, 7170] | -0.4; 2.04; 2.04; 2.04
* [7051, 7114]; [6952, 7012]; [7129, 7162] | 1.7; 2.15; 2.08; 2.11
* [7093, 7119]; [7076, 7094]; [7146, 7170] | -1.3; 2.03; 2.04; 2.03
